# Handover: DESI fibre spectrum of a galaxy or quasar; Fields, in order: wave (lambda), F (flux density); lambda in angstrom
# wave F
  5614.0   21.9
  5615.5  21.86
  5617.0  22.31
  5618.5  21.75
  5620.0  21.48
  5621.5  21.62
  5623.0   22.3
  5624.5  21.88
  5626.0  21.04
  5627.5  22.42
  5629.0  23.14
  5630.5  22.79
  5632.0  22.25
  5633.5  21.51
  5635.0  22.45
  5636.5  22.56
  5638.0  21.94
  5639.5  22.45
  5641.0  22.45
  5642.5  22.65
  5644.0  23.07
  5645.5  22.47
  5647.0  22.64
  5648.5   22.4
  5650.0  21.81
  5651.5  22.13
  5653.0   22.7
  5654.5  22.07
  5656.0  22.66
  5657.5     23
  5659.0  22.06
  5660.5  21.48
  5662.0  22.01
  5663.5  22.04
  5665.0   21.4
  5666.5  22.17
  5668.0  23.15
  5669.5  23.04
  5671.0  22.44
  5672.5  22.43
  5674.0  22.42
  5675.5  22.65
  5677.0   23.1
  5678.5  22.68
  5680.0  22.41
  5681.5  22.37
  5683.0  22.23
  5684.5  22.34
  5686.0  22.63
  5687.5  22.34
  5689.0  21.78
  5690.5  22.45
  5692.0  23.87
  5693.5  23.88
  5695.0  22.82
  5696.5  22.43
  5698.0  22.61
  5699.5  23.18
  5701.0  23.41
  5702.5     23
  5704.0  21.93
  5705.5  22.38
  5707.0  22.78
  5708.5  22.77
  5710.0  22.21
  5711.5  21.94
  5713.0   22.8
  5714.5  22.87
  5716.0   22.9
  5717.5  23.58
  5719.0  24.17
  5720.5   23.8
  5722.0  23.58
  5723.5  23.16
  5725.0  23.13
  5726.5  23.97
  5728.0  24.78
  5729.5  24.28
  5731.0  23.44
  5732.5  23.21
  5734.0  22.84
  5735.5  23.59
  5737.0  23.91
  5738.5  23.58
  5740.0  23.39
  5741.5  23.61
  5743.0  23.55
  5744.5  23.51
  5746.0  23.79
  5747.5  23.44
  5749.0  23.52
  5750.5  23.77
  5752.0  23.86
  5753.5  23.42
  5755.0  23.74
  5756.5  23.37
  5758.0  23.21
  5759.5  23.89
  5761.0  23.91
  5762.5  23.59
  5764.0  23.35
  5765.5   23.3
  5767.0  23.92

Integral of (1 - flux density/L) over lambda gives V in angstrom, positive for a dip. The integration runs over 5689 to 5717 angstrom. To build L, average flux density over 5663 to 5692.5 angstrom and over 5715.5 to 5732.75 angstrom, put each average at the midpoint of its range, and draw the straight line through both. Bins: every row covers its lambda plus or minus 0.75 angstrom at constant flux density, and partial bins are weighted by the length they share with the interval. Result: 0.45 angstrom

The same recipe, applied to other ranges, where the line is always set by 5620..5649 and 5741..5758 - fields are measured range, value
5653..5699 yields 0.5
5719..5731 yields -0.3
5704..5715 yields 0.3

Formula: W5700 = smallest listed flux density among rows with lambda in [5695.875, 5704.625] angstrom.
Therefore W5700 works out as 21.93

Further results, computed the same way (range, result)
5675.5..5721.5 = 21.78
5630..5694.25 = 21.4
